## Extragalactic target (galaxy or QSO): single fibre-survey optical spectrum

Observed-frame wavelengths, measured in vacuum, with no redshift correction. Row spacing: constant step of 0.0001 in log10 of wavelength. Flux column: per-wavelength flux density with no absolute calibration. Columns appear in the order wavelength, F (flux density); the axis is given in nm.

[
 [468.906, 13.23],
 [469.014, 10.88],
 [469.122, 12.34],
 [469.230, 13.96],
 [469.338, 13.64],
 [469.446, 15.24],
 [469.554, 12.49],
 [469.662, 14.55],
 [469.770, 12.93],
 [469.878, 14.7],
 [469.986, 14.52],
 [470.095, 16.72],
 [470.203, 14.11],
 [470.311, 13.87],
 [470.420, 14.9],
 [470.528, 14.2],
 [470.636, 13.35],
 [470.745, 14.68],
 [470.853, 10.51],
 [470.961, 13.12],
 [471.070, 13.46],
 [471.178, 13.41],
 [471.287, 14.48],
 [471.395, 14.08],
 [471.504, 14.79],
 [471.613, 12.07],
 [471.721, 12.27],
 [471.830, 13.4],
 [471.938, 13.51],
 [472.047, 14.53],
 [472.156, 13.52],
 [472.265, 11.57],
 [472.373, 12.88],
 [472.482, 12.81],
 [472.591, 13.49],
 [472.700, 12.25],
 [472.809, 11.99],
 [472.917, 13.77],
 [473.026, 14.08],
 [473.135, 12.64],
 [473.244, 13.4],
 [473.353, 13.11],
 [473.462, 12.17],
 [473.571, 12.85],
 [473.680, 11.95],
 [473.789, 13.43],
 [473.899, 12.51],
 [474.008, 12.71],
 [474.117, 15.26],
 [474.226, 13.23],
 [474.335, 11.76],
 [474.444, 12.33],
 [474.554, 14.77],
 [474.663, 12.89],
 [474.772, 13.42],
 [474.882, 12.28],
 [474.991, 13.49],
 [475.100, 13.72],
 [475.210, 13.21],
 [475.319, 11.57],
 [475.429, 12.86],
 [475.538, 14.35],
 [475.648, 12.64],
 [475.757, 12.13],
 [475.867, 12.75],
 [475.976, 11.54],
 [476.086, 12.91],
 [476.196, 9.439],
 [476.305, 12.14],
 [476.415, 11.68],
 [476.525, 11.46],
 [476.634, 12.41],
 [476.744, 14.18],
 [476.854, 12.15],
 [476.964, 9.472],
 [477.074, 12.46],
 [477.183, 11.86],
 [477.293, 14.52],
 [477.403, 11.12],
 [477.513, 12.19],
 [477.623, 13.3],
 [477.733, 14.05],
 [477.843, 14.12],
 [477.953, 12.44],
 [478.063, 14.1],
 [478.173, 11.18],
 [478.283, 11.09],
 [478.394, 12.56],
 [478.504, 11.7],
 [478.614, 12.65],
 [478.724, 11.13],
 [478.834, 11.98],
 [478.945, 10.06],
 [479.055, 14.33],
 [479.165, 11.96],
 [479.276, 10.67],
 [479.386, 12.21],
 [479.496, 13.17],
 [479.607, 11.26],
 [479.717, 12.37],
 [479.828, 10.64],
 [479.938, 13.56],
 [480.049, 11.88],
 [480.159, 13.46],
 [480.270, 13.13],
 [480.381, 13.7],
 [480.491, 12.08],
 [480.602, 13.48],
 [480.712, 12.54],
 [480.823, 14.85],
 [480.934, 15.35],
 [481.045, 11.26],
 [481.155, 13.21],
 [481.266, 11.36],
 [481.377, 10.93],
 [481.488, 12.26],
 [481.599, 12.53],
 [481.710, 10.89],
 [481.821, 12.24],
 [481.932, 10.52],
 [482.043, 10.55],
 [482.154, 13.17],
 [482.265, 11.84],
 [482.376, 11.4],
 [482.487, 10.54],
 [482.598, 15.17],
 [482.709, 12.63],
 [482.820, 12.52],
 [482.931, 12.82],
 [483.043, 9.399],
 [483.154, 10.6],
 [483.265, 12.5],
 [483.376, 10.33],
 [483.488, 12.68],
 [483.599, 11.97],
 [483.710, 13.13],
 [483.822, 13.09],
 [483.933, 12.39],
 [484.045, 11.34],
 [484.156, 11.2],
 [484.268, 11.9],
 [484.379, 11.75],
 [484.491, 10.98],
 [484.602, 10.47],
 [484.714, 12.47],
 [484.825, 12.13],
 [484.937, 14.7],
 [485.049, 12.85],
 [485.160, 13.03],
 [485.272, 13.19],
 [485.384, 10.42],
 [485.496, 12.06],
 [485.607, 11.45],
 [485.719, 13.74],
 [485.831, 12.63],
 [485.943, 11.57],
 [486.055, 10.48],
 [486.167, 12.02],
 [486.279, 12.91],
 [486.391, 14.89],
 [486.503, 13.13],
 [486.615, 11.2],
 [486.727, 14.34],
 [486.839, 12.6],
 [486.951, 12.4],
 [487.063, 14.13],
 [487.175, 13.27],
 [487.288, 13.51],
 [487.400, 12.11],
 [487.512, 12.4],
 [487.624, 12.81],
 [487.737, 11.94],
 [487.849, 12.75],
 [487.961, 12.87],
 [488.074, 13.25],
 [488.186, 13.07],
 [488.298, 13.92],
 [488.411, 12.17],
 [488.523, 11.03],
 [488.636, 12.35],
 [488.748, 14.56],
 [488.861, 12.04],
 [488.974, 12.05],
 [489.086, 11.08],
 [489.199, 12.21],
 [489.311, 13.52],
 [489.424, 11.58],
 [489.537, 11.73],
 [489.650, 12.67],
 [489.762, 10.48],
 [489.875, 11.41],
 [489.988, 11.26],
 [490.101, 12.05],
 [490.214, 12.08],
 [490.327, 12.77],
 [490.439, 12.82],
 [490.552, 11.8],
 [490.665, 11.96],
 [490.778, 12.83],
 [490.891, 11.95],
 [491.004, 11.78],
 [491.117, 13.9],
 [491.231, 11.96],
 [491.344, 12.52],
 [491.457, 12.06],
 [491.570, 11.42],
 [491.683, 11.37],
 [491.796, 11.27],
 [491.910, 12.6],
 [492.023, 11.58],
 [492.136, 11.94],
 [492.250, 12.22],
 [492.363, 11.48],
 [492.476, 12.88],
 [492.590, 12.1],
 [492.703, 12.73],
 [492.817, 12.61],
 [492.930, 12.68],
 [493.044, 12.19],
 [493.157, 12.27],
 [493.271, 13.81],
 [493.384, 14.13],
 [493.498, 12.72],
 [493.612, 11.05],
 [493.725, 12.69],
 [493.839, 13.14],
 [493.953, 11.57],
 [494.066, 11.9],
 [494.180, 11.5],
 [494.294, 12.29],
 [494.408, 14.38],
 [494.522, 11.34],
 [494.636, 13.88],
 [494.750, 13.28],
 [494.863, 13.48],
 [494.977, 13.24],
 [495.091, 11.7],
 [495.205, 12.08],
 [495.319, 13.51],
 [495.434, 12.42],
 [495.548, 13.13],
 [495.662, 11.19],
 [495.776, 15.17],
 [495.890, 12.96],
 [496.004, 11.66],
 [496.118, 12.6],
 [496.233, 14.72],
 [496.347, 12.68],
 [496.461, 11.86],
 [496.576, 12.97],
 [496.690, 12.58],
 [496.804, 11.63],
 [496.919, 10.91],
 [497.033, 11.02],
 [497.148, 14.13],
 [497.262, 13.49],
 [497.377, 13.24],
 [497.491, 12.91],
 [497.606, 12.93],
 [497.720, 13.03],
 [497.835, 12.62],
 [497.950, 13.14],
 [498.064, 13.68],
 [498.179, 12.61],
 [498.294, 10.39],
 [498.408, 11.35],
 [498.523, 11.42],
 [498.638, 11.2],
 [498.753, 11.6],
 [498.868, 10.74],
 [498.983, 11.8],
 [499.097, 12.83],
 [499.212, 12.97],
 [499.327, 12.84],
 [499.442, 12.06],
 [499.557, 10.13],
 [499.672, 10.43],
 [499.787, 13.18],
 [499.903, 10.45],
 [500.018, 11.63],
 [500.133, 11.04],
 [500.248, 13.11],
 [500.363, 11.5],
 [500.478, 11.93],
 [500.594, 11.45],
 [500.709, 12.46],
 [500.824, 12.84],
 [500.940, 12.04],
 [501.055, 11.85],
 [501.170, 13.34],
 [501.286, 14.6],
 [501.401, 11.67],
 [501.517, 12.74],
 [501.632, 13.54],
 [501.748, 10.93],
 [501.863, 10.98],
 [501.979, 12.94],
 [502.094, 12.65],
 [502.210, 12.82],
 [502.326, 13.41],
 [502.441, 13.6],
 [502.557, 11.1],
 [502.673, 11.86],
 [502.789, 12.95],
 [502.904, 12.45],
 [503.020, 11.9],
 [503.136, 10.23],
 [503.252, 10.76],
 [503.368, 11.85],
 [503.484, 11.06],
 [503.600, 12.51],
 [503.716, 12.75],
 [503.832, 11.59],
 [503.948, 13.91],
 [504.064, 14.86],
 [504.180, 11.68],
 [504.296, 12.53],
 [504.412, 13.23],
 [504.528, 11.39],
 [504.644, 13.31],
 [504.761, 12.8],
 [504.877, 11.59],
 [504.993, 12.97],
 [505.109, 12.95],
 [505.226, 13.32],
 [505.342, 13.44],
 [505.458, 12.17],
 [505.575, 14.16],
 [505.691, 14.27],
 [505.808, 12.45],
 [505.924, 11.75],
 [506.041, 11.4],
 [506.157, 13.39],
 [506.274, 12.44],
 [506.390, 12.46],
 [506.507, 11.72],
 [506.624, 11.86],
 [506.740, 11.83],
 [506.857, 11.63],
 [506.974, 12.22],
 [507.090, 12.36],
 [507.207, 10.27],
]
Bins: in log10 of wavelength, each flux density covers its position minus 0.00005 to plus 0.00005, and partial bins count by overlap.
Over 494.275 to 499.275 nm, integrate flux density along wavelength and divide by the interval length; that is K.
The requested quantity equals 12.6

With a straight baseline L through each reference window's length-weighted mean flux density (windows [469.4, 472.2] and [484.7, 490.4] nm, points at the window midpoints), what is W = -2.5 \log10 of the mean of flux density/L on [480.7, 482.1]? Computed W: 0.07 mag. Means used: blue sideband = 13.8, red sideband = 12.5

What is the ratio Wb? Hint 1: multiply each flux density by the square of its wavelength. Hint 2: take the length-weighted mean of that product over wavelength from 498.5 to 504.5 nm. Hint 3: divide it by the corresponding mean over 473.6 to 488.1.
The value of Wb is 1.1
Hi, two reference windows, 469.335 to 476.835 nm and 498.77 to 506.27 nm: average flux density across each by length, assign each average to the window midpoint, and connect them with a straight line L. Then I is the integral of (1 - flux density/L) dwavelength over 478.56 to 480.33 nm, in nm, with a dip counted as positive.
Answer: 0.11 nm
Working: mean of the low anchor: 13.2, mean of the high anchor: 12.3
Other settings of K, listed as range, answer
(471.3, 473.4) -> 13.2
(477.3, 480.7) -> 12.4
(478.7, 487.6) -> 12.3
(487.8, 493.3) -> 12.3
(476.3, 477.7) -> 12.3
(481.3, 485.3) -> 12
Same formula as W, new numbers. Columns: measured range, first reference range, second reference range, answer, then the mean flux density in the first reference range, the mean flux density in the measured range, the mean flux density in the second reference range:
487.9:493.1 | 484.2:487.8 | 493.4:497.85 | 0.029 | 12.5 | 12.2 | 12.7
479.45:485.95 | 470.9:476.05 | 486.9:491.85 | 0.037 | 13.1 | 12.2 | 12.3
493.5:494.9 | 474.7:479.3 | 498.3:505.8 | -0.021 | 12.4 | 12.5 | 12.3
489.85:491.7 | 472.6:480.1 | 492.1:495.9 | 0.042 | 12.5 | 12.1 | 12.6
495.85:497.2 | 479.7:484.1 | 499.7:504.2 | -0.018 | 12.3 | 12.5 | 12.3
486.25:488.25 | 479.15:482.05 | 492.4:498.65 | -0.046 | 12.3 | 13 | 12.6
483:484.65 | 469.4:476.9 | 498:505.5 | 0.106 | 13.2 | 11.6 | 12.2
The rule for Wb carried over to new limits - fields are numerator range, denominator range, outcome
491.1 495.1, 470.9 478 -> 1.04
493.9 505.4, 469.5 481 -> 1.06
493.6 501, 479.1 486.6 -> 1.07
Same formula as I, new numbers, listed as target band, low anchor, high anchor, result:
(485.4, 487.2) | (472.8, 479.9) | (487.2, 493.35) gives -0.035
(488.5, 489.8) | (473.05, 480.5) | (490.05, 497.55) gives 0.036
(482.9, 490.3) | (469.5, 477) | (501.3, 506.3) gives 0.306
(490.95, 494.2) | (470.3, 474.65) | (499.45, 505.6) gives 0.082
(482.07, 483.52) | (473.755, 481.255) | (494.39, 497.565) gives 0.081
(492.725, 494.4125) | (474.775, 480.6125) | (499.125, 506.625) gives -0.024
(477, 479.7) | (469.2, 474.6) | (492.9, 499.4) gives 0.180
